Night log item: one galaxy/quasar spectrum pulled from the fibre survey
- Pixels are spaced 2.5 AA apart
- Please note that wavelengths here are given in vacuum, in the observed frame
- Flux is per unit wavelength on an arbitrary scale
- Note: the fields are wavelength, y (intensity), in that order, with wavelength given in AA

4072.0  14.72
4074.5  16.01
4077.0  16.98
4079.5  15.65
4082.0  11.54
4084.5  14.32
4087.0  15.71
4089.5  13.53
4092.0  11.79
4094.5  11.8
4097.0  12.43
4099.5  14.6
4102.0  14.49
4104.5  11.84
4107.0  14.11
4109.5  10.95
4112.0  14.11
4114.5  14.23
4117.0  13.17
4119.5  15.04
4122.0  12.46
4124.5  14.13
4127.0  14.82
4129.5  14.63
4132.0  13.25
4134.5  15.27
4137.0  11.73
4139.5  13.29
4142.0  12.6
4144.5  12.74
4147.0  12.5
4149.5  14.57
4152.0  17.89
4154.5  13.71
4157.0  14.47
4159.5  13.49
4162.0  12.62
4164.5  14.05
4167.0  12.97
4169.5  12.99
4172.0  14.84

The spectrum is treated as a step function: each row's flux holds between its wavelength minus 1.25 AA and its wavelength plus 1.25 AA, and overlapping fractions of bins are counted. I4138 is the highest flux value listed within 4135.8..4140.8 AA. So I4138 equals 13.29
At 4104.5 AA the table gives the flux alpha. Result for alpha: 11.84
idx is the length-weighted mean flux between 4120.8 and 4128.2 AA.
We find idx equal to 13.8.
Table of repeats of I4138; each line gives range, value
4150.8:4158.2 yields 17.89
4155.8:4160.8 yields 14.47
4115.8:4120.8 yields 15.04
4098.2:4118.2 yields 14.6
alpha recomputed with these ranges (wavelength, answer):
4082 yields 11.54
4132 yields 13.25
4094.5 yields 11.8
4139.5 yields 13.29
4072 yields 14.72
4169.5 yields 12.99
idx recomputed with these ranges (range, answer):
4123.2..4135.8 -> 14.4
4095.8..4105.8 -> 13.3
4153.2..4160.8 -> 13.9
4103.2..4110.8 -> 12.3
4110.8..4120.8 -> 14.1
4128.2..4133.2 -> 14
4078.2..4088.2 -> 14.3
